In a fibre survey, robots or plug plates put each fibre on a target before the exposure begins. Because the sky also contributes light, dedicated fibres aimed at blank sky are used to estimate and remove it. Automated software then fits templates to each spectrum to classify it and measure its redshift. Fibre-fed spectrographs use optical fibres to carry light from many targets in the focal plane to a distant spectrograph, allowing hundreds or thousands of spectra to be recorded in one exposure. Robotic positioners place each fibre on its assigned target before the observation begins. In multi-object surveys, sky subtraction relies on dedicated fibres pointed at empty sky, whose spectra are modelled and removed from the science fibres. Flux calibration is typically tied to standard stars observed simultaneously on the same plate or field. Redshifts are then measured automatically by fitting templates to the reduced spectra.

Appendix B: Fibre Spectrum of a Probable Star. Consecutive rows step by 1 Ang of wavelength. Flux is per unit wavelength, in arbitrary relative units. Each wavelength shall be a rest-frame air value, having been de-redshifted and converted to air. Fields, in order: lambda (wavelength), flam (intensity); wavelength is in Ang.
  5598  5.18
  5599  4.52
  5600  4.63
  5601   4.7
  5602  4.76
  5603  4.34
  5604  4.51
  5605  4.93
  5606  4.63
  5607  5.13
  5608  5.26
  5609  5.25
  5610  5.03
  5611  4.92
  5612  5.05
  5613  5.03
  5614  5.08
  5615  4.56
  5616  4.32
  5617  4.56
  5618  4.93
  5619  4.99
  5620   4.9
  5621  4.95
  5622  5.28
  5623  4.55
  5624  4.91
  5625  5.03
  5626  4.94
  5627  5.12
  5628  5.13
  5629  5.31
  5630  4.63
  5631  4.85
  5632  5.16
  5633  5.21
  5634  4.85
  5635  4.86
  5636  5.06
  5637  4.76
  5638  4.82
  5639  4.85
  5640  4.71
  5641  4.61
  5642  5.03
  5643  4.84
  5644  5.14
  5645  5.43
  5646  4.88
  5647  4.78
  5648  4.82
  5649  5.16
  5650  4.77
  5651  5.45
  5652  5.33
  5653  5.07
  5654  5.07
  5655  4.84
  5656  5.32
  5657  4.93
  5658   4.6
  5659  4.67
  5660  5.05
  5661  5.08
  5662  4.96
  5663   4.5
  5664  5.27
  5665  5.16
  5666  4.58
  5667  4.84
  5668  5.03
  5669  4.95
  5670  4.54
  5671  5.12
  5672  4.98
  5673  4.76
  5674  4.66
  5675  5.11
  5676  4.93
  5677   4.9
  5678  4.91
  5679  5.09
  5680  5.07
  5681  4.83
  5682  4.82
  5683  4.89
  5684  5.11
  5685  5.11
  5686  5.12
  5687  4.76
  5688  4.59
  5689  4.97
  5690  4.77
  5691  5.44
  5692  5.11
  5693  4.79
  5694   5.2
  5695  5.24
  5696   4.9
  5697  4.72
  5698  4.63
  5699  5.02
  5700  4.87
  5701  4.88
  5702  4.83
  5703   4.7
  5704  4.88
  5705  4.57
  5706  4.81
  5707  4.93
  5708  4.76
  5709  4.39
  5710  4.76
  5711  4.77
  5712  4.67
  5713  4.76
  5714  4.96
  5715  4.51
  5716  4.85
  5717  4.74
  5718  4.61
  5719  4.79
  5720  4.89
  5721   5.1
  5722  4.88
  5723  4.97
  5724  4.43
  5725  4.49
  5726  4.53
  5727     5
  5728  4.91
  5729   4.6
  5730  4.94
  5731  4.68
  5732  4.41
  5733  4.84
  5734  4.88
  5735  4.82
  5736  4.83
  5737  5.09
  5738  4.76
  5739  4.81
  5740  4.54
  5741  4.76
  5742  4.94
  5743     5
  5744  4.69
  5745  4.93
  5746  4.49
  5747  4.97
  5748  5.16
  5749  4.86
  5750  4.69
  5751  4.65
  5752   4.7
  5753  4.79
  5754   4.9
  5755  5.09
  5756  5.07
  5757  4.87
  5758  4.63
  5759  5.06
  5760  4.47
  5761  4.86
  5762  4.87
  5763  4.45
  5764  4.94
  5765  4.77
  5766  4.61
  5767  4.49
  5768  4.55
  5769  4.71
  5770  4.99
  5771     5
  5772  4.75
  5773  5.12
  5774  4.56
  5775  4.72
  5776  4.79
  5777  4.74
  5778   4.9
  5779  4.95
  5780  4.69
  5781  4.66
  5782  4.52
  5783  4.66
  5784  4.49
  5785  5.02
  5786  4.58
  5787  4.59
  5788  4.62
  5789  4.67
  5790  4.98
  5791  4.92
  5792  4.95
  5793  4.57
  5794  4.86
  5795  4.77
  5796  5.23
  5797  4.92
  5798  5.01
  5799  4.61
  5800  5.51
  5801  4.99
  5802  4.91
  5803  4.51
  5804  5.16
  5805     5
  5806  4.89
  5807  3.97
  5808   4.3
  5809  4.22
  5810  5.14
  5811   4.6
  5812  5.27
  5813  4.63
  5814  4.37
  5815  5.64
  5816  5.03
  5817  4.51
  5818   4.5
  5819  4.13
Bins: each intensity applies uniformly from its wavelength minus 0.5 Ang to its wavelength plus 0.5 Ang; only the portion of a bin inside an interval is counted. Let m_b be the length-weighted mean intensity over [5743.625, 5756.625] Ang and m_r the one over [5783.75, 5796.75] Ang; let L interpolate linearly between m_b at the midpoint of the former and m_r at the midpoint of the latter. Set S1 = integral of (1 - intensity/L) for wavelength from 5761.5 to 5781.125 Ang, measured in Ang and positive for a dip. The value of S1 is 0.2 Ang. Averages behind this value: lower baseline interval 4.85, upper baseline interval 4.8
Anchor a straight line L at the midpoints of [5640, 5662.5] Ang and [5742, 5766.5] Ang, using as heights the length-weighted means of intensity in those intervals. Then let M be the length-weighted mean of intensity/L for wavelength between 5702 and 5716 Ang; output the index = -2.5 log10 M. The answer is 0.03 mag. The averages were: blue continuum 4.99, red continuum 4.82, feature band 4.74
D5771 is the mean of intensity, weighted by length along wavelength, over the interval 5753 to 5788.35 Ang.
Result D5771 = 4.76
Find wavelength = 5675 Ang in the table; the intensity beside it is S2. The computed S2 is 5.11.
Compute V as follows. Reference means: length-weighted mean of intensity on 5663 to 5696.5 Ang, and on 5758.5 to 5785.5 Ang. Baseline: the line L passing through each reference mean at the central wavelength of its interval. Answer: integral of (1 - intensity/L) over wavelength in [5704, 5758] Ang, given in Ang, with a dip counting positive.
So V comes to 0.6 Ang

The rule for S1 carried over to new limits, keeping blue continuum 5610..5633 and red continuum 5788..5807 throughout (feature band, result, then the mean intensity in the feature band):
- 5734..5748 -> 0.18 Ang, 4.83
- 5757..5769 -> 0.45 Ang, 4.71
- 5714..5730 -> 0.44 Ang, 4.77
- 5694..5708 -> 0.15 Ang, 4.85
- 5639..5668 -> -0.24 Ang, 4.96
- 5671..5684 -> -0.04 Ang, 4.93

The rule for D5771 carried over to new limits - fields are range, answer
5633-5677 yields 4.94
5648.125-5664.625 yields 5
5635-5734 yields 4.88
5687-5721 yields 4.83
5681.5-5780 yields 4.82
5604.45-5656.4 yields 4.96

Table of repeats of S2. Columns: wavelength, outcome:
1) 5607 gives 5.13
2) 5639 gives 4.85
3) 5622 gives 5.28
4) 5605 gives 4.93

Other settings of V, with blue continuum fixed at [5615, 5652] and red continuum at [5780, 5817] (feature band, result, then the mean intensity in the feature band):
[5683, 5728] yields 0.3 Ang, 4.84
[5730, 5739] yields 0.1 Ang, 4.8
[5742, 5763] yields 0.0 Ang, 4.83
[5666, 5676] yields 0.1 Ang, 4.87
